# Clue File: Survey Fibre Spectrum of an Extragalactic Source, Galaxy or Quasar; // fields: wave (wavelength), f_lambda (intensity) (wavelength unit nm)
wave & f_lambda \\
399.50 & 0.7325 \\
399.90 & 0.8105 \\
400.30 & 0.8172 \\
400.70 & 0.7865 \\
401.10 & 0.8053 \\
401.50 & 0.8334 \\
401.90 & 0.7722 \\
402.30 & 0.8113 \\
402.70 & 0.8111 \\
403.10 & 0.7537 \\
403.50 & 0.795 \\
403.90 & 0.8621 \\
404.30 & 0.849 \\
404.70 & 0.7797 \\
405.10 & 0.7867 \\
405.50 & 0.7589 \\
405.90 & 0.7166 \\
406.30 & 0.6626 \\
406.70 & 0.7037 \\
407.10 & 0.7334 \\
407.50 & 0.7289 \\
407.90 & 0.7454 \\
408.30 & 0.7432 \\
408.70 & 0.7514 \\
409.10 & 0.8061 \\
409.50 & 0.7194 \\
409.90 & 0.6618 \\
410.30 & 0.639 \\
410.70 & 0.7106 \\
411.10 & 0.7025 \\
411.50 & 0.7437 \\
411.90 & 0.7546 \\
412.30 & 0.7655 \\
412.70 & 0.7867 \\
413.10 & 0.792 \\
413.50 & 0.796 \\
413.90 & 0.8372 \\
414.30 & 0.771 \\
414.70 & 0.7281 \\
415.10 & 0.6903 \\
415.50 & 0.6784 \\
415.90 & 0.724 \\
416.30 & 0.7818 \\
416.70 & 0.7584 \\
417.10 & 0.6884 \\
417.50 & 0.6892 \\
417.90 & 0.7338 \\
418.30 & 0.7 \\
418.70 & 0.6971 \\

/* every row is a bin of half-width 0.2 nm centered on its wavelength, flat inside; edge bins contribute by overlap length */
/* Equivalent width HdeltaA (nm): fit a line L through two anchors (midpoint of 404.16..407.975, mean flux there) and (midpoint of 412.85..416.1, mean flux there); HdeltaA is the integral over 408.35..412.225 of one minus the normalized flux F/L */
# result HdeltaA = 0.13 nm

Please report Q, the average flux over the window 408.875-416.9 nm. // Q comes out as 0.742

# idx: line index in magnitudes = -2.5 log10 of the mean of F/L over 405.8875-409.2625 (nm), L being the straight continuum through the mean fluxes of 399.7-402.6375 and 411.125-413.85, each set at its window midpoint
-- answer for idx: 0.08 mag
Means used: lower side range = 0.805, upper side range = 0.772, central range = 0.732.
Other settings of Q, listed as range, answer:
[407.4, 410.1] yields 0.737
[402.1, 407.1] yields 0.773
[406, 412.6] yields 0.724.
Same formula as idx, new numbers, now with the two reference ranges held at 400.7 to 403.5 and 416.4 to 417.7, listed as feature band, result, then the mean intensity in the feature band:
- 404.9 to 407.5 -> 0.07 mag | 0.727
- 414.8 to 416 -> 0.04 mag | 0.698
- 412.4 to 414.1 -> -0.09 mag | 0.801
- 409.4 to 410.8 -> 0.12 mag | 0.678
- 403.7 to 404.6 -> -0.08 mag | 0.847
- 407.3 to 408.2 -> 0.04 mag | 0.738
